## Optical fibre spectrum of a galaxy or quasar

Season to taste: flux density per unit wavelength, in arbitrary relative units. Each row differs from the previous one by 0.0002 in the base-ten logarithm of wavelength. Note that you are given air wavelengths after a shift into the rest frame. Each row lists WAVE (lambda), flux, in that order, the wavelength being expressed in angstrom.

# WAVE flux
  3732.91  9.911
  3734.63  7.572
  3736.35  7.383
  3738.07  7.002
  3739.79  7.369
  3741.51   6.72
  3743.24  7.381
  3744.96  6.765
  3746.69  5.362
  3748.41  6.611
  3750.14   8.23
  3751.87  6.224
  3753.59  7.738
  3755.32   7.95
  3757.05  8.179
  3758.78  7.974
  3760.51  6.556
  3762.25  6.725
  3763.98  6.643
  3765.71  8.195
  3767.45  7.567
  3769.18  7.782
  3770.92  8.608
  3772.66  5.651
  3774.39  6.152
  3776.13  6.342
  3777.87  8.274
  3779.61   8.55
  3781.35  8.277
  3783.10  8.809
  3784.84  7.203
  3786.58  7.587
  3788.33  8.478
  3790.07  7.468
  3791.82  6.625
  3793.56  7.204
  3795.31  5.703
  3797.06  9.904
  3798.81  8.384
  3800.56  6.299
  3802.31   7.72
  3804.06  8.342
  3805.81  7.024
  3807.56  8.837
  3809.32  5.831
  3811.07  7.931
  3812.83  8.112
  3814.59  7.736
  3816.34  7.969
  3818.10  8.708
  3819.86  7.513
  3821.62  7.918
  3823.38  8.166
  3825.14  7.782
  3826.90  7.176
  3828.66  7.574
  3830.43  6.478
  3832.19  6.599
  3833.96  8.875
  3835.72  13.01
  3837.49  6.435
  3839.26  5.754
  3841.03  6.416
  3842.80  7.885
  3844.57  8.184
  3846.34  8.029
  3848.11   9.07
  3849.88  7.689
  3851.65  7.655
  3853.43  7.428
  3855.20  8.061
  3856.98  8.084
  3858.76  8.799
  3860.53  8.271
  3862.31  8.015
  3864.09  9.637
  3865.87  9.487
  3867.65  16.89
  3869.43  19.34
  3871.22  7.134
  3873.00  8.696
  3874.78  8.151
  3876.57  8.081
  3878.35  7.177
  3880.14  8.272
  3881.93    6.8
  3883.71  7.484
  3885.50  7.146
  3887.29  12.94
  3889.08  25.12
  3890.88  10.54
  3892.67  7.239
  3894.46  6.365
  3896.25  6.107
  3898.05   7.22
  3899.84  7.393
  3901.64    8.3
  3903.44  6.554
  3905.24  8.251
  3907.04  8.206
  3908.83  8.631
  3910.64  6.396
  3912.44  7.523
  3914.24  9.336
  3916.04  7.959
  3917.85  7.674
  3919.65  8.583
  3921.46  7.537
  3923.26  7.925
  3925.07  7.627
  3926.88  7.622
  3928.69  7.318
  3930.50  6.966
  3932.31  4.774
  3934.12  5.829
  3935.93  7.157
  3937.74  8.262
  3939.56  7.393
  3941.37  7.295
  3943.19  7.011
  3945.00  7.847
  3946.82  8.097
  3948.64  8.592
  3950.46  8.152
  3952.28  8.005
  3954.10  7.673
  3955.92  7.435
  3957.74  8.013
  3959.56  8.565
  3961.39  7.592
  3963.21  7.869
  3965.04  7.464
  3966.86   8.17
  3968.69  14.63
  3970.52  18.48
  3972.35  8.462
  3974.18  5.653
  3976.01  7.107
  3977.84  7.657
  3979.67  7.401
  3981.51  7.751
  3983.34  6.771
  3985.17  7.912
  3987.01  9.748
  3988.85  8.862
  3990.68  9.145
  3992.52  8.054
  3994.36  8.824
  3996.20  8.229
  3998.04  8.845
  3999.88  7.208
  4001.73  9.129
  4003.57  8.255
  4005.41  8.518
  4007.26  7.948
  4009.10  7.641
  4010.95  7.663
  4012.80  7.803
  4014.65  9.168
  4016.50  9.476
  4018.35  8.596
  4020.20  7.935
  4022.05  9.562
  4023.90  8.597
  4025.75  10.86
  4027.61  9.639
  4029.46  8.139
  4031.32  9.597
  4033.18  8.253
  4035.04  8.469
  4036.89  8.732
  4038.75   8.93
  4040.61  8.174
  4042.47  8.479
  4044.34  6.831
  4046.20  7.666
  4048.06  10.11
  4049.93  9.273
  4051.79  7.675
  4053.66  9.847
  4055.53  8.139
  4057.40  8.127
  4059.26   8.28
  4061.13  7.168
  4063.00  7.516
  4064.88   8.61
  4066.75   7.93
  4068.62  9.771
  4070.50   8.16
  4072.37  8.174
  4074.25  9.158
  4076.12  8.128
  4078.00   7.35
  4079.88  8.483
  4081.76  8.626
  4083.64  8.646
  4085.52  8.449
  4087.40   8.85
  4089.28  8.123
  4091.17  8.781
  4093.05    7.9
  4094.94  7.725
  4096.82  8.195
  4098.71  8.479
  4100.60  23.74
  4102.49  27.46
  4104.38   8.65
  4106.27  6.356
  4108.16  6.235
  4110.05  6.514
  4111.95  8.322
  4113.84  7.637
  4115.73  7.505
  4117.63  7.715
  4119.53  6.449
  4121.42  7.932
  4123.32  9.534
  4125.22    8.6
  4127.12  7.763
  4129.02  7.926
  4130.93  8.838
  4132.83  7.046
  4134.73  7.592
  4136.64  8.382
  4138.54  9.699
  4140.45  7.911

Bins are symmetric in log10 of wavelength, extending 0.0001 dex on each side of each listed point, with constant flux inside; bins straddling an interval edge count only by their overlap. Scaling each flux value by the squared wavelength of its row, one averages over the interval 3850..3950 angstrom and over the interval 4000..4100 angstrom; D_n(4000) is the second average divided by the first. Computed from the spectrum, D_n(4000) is 1.08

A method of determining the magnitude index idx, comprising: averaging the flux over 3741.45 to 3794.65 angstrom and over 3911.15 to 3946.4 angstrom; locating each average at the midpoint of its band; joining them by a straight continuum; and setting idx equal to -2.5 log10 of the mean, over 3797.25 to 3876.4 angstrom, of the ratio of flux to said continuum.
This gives -0.14 mag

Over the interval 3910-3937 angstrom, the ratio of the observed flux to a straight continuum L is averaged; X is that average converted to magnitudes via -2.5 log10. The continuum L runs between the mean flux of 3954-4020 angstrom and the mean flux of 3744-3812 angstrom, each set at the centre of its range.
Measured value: 0.12 mag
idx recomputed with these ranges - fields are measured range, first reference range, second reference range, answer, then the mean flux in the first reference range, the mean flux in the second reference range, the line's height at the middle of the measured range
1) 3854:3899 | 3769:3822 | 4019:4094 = -0.212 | 7.64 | 8.53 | 7.91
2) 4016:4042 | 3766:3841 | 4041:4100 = -0.076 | 7.66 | 8.43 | 8.31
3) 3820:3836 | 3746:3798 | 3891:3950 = -0.071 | 7.43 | 7.51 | 7.46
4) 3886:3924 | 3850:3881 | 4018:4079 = 0.040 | 9.32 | 8.54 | 9.15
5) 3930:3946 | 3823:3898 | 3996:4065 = 0.245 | 8.9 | 8.5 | 8.72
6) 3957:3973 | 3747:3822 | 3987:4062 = -0.196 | 7.55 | 8.56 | 8.31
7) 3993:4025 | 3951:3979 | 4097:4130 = 0.082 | 8.83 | 9.77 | 9.11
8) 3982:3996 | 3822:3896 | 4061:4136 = 0.061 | 8.95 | 8.92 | 8.93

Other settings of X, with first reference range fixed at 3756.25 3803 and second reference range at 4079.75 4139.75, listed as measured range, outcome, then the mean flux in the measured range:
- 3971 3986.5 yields 0.104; 7.72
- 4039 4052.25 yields 0.056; 8.37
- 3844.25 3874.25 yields -0.194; 9.45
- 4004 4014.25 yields 0.084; 7.99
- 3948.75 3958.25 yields 0.060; 7.91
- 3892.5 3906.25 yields 0.130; 7.18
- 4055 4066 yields 0.119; 7.97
